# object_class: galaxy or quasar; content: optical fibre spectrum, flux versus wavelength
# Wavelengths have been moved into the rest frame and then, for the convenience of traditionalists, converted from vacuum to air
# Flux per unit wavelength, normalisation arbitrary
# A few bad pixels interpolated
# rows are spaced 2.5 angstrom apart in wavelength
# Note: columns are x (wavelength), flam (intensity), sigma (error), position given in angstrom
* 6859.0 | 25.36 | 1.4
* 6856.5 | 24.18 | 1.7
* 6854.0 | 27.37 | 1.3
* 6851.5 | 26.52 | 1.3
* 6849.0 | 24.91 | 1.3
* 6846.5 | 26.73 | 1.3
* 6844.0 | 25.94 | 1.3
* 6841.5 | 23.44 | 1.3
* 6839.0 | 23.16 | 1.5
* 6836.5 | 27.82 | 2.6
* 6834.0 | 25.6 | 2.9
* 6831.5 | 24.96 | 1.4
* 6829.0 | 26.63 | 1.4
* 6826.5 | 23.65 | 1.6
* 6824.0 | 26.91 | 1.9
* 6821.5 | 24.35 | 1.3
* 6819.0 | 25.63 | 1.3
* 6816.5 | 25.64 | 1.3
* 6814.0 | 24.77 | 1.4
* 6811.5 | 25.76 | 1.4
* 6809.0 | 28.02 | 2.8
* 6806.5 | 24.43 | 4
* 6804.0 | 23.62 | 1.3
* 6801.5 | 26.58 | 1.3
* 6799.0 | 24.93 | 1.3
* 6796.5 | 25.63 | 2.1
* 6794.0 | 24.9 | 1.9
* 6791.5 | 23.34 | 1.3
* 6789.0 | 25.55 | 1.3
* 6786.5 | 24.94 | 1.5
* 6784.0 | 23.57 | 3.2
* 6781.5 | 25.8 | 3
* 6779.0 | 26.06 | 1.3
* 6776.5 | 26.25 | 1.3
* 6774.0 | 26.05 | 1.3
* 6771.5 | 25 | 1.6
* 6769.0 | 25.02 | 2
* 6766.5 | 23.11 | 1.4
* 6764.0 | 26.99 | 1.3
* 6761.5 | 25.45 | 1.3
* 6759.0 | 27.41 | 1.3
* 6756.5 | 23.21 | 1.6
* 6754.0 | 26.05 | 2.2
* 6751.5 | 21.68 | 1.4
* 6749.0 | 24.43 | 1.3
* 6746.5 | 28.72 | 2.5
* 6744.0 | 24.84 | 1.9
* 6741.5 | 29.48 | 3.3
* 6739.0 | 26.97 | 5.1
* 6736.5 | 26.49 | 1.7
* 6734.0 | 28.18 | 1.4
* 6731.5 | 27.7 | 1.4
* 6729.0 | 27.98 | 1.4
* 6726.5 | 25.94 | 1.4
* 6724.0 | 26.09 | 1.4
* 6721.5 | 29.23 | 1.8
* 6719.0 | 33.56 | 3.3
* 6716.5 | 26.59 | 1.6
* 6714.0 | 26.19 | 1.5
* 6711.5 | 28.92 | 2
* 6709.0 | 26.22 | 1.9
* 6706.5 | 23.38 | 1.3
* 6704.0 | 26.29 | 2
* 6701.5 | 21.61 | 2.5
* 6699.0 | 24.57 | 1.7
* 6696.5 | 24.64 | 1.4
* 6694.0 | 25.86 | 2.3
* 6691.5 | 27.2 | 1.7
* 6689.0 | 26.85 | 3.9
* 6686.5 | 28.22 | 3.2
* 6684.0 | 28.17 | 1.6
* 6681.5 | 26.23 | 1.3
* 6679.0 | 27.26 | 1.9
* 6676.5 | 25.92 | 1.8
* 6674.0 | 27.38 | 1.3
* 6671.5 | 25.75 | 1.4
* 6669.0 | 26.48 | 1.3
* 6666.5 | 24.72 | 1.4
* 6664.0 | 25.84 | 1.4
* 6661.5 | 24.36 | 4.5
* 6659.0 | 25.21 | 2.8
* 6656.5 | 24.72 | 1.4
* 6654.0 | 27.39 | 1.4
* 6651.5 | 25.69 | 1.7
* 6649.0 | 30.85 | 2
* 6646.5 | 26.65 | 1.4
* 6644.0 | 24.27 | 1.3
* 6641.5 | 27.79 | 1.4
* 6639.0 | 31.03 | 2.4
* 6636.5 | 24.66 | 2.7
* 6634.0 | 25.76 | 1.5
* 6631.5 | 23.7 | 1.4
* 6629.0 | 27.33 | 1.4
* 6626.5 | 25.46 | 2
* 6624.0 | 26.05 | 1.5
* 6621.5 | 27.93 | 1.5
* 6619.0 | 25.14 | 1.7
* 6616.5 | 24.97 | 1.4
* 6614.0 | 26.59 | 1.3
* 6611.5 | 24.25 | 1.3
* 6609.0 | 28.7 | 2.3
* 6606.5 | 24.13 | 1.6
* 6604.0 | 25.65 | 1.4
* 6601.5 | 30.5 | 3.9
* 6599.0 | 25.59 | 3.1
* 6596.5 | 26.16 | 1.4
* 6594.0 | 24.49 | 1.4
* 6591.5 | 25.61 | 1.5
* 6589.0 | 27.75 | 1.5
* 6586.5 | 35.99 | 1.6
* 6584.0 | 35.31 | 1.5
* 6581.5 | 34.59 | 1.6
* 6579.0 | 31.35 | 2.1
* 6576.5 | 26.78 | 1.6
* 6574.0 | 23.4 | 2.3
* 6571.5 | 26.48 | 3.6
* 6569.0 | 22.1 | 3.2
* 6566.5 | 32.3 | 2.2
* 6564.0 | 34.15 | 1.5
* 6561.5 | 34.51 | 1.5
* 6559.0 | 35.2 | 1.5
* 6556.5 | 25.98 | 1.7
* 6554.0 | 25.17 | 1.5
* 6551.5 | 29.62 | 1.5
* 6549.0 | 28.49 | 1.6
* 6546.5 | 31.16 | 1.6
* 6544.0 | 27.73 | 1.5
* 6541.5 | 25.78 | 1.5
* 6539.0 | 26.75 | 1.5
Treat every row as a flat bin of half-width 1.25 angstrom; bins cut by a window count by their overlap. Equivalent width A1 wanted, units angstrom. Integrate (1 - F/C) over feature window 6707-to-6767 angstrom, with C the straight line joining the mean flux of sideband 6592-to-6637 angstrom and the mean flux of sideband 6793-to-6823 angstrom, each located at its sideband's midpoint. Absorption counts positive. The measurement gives -2.7 angstrom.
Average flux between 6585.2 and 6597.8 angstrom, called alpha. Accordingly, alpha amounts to 28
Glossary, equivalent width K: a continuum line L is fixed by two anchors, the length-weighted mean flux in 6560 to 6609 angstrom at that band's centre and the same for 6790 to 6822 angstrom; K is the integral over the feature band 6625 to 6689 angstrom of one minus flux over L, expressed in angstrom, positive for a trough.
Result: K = 2.8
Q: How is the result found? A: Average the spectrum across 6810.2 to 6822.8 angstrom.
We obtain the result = 25.2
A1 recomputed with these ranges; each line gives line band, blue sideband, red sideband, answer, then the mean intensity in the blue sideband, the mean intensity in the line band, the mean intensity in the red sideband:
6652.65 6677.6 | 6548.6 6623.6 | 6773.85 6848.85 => 1.34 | 28.3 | 25.8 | 25.3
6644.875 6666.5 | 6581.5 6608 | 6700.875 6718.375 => 0.76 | 28.4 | 26.2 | 26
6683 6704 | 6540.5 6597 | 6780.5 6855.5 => 1.07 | 29.2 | 25.9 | 25.4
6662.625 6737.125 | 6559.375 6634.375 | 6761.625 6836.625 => -0.20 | 27.9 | 26.6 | 25.3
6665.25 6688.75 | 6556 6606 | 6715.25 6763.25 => 0.90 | 29.2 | 26.7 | 26.8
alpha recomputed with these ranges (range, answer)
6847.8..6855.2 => 26.3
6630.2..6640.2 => 26.3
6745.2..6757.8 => 24.8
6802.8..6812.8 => 25.5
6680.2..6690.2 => 27.4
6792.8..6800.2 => 25.2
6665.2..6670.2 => 25.6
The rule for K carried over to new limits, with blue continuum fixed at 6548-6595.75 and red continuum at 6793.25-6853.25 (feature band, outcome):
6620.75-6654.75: 2.0 angstrom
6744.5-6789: 1.8 angstrom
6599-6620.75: 1.9 angstrom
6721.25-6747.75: -0.5 angstrom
